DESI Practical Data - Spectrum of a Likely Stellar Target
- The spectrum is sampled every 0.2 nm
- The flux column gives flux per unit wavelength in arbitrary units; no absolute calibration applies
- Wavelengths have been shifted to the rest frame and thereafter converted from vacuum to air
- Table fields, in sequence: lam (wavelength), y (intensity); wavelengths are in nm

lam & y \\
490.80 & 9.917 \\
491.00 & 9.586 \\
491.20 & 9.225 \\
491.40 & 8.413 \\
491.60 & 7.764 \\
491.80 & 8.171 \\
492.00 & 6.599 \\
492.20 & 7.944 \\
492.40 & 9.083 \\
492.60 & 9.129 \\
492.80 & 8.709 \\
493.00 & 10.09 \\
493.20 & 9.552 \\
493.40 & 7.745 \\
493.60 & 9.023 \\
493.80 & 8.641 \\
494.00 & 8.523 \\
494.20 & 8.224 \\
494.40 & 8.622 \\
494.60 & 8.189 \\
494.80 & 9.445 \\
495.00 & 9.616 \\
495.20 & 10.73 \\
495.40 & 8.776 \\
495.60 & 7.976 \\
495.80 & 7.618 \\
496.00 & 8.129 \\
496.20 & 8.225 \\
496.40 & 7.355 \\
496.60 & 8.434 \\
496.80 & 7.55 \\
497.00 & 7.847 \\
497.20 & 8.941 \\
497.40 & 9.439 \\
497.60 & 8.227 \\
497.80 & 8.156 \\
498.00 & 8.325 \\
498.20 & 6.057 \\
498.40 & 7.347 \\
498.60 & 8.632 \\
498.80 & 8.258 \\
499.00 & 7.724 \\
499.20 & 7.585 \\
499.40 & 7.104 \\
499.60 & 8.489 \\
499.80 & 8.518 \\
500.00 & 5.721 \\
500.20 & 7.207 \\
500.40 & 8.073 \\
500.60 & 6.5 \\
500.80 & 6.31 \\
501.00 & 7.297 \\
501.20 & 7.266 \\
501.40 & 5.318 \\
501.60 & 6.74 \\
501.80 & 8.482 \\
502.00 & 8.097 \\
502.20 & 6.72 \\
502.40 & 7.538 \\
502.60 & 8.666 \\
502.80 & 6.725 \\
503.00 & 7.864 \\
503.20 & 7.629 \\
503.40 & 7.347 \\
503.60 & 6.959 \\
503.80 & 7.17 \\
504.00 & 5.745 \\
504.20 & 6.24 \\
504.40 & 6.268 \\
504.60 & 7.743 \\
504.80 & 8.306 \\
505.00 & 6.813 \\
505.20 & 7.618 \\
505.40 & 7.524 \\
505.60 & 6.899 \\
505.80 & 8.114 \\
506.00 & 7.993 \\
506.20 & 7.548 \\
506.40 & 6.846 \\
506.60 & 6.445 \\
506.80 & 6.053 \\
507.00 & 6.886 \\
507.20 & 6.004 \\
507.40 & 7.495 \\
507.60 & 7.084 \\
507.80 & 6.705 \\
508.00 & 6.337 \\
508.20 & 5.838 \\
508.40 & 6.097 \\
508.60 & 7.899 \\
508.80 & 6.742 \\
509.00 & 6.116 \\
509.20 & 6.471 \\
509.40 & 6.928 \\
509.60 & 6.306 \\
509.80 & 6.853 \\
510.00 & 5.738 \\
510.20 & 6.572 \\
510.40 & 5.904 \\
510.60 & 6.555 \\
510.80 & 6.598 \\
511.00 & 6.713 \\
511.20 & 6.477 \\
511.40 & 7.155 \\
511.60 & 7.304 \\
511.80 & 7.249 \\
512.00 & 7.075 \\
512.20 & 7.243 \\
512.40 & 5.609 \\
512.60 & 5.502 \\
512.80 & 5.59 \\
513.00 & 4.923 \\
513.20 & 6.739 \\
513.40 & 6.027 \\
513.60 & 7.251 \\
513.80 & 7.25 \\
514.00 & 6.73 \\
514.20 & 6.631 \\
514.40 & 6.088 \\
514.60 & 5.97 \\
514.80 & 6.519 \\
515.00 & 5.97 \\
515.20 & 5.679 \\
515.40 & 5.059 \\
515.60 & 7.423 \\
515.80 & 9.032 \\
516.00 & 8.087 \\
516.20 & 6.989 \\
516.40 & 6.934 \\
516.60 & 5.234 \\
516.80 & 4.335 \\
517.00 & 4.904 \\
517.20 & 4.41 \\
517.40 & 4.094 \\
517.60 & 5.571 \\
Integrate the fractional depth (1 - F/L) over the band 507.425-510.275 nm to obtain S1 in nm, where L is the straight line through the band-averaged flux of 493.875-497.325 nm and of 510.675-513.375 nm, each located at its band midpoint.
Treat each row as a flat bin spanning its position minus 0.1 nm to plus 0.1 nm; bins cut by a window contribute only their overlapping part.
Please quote 0.12 nm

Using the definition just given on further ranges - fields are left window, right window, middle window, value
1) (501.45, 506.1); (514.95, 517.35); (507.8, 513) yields 0.16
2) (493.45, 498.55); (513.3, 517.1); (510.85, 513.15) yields 0.10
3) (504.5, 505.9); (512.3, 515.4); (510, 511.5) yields 0.03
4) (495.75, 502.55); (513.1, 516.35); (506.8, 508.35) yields 0.12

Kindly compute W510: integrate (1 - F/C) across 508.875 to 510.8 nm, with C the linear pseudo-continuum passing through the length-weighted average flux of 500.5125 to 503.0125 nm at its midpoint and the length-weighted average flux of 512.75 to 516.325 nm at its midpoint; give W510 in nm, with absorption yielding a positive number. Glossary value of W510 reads 0.11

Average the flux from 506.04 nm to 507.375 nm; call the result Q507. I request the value 6.74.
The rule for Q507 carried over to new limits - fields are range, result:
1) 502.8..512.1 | 6.87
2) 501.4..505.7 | 7.24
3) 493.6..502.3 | 7.93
